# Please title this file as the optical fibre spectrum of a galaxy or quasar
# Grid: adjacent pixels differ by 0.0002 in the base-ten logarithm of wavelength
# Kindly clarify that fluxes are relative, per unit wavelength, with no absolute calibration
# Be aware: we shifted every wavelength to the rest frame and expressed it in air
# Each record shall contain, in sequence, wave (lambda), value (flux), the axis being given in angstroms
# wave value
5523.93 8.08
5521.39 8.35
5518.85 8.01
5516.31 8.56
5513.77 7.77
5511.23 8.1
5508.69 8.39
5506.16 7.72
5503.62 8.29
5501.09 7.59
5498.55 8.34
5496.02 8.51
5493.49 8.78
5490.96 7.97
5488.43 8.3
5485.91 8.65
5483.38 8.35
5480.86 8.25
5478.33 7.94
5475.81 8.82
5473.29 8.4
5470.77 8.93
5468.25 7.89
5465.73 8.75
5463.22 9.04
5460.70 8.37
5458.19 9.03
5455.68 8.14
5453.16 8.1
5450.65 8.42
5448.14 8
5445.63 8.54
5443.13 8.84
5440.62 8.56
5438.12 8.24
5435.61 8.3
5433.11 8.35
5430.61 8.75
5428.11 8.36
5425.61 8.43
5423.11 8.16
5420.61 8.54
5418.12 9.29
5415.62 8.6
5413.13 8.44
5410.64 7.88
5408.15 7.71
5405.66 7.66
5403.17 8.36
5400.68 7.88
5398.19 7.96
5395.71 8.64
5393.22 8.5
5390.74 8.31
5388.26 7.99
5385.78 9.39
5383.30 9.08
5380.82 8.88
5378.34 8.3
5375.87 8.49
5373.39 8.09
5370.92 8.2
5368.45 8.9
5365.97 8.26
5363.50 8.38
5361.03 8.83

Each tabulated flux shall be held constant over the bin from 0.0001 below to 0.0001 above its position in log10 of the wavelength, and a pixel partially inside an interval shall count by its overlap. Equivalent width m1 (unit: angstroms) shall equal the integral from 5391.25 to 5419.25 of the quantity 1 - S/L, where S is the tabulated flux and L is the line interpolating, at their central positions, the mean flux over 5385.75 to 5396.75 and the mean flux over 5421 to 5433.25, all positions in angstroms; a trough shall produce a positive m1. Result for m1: 0.6 angstroms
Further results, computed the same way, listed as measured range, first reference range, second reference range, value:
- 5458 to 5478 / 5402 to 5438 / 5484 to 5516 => -0.8 angstroms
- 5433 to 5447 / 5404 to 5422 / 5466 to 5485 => -0.2 angstroms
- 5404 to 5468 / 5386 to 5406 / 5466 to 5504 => -0.9 angstroms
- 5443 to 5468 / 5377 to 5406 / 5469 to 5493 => -0.2 angstroms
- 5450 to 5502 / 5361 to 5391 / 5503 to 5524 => -1.0 angstroms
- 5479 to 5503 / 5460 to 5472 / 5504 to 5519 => 0.1 angstroms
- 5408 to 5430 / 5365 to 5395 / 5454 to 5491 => 0.2 angstroms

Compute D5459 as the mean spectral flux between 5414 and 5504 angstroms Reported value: 8.44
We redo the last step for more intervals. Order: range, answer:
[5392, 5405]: 8.24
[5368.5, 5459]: 8.4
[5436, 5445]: 8.52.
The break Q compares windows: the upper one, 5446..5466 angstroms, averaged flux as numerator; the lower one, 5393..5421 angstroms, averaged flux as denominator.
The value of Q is 1.02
